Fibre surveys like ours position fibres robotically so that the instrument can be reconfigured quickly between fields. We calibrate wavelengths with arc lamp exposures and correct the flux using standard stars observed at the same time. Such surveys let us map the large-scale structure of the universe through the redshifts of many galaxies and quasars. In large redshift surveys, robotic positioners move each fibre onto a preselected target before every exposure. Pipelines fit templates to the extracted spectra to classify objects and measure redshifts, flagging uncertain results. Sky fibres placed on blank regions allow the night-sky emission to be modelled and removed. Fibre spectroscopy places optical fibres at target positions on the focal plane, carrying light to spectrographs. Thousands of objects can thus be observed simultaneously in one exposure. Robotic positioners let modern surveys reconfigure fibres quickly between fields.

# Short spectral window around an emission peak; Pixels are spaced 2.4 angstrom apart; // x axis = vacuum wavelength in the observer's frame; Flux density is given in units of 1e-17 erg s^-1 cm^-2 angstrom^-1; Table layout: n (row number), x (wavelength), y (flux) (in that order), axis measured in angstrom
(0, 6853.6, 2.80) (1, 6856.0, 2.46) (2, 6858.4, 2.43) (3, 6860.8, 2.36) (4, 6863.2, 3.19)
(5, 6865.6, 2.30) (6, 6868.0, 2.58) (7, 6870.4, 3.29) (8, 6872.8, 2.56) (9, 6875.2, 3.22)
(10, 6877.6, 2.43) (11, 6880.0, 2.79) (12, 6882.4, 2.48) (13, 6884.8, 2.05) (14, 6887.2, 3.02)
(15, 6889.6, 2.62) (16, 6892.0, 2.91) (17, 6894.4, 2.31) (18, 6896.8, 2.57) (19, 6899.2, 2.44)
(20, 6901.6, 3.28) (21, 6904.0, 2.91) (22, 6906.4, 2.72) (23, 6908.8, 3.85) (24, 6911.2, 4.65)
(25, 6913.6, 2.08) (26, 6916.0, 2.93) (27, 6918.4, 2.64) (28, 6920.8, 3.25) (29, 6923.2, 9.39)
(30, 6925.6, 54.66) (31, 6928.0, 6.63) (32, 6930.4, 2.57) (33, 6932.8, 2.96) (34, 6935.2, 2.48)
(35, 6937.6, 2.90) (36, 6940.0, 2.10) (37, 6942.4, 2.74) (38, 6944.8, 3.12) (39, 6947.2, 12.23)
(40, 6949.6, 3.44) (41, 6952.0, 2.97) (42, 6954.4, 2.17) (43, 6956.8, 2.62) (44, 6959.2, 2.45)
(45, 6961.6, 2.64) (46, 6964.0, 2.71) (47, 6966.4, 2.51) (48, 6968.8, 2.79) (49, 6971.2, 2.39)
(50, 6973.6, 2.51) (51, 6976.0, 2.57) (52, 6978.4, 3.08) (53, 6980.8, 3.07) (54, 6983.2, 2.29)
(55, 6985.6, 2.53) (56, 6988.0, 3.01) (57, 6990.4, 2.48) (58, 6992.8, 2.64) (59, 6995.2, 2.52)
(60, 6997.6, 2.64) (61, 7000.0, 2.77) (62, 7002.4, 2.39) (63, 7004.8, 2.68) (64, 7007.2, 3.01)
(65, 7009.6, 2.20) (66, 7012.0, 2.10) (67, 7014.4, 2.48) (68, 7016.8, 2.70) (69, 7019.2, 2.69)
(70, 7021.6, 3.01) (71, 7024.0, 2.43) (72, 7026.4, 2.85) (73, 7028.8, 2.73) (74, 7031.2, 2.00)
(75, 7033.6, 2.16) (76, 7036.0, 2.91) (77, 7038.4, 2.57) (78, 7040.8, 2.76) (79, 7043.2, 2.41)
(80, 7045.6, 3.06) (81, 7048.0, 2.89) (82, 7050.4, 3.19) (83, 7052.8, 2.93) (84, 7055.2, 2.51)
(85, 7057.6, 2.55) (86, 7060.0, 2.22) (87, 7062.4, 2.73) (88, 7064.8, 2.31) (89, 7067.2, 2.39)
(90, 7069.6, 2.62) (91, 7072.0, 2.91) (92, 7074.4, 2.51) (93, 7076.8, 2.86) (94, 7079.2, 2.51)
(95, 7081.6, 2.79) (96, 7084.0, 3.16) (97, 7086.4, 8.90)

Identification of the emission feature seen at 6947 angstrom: [N II]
